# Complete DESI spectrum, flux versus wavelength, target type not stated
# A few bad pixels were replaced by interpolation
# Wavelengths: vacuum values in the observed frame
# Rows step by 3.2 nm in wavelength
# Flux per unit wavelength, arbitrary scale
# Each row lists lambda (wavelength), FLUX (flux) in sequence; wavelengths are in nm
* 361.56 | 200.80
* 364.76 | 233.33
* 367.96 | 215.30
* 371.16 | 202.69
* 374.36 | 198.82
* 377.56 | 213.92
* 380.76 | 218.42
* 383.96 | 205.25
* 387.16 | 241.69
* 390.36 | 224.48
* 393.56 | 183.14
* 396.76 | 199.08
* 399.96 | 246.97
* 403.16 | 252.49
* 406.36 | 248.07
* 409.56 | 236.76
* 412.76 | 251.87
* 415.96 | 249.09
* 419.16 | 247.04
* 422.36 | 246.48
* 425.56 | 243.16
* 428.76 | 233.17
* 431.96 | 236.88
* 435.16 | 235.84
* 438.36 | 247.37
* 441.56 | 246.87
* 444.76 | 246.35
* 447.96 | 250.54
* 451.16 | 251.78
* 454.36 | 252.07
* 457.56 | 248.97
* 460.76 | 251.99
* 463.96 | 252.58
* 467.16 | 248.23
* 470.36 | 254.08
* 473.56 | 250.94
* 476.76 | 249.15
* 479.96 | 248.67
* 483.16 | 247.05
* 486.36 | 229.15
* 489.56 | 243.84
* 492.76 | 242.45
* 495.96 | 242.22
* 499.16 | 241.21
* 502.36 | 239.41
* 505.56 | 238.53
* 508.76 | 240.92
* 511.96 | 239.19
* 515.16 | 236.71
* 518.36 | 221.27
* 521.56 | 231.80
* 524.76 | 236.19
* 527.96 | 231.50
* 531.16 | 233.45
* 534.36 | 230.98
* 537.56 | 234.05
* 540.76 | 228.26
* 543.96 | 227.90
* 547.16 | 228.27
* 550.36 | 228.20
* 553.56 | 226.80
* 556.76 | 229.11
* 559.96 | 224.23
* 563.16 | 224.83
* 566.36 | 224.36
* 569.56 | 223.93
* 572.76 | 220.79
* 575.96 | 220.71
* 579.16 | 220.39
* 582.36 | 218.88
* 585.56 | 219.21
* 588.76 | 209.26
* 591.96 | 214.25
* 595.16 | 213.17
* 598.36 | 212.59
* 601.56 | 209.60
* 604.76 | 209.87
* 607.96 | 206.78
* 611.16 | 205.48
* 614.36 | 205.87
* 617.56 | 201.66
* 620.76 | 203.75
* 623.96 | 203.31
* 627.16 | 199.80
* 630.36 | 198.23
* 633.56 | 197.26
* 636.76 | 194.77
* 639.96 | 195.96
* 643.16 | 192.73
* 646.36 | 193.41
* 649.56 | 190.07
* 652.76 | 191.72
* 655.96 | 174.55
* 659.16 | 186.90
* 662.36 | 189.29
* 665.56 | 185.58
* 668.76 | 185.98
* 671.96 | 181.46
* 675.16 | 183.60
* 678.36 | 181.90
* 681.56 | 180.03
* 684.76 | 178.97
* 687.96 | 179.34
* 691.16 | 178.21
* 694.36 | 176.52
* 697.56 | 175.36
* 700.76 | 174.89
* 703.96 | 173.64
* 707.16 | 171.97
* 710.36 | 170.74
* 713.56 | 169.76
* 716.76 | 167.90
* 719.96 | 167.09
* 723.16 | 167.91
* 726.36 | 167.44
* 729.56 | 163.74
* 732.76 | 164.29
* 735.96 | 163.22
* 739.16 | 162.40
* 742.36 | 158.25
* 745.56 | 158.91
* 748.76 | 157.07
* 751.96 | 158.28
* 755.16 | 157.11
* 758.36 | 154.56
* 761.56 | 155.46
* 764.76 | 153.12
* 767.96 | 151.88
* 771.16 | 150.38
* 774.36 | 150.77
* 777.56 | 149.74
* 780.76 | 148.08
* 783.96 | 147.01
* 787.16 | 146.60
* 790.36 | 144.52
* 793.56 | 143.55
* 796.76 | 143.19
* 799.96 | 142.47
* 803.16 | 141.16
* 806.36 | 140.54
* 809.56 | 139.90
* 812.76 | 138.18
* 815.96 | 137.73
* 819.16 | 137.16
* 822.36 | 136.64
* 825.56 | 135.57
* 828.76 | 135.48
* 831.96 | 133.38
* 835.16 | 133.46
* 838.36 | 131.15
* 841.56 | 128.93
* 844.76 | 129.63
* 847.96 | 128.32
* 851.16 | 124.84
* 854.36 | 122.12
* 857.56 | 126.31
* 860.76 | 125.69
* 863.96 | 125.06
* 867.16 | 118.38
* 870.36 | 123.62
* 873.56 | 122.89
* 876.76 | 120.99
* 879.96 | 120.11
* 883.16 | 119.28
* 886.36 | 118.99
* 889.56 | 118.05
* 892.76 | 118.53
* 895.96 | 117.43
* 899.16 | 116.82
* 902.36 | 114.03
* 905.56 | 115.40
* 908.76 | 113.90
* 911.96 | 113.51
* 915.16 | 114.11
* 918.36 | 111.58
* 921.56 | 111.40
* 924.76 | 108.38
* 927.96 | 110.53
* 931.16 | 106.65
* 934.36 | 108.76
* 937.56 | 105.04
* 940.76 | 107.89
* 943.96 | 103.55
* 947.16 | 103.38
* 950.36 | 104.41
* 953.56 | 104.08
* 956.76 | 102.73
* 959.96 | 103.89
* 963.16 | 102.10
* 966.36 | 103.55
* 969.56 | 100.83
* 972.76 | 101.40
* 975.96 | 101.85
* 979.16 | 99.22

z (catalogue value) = 0.000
